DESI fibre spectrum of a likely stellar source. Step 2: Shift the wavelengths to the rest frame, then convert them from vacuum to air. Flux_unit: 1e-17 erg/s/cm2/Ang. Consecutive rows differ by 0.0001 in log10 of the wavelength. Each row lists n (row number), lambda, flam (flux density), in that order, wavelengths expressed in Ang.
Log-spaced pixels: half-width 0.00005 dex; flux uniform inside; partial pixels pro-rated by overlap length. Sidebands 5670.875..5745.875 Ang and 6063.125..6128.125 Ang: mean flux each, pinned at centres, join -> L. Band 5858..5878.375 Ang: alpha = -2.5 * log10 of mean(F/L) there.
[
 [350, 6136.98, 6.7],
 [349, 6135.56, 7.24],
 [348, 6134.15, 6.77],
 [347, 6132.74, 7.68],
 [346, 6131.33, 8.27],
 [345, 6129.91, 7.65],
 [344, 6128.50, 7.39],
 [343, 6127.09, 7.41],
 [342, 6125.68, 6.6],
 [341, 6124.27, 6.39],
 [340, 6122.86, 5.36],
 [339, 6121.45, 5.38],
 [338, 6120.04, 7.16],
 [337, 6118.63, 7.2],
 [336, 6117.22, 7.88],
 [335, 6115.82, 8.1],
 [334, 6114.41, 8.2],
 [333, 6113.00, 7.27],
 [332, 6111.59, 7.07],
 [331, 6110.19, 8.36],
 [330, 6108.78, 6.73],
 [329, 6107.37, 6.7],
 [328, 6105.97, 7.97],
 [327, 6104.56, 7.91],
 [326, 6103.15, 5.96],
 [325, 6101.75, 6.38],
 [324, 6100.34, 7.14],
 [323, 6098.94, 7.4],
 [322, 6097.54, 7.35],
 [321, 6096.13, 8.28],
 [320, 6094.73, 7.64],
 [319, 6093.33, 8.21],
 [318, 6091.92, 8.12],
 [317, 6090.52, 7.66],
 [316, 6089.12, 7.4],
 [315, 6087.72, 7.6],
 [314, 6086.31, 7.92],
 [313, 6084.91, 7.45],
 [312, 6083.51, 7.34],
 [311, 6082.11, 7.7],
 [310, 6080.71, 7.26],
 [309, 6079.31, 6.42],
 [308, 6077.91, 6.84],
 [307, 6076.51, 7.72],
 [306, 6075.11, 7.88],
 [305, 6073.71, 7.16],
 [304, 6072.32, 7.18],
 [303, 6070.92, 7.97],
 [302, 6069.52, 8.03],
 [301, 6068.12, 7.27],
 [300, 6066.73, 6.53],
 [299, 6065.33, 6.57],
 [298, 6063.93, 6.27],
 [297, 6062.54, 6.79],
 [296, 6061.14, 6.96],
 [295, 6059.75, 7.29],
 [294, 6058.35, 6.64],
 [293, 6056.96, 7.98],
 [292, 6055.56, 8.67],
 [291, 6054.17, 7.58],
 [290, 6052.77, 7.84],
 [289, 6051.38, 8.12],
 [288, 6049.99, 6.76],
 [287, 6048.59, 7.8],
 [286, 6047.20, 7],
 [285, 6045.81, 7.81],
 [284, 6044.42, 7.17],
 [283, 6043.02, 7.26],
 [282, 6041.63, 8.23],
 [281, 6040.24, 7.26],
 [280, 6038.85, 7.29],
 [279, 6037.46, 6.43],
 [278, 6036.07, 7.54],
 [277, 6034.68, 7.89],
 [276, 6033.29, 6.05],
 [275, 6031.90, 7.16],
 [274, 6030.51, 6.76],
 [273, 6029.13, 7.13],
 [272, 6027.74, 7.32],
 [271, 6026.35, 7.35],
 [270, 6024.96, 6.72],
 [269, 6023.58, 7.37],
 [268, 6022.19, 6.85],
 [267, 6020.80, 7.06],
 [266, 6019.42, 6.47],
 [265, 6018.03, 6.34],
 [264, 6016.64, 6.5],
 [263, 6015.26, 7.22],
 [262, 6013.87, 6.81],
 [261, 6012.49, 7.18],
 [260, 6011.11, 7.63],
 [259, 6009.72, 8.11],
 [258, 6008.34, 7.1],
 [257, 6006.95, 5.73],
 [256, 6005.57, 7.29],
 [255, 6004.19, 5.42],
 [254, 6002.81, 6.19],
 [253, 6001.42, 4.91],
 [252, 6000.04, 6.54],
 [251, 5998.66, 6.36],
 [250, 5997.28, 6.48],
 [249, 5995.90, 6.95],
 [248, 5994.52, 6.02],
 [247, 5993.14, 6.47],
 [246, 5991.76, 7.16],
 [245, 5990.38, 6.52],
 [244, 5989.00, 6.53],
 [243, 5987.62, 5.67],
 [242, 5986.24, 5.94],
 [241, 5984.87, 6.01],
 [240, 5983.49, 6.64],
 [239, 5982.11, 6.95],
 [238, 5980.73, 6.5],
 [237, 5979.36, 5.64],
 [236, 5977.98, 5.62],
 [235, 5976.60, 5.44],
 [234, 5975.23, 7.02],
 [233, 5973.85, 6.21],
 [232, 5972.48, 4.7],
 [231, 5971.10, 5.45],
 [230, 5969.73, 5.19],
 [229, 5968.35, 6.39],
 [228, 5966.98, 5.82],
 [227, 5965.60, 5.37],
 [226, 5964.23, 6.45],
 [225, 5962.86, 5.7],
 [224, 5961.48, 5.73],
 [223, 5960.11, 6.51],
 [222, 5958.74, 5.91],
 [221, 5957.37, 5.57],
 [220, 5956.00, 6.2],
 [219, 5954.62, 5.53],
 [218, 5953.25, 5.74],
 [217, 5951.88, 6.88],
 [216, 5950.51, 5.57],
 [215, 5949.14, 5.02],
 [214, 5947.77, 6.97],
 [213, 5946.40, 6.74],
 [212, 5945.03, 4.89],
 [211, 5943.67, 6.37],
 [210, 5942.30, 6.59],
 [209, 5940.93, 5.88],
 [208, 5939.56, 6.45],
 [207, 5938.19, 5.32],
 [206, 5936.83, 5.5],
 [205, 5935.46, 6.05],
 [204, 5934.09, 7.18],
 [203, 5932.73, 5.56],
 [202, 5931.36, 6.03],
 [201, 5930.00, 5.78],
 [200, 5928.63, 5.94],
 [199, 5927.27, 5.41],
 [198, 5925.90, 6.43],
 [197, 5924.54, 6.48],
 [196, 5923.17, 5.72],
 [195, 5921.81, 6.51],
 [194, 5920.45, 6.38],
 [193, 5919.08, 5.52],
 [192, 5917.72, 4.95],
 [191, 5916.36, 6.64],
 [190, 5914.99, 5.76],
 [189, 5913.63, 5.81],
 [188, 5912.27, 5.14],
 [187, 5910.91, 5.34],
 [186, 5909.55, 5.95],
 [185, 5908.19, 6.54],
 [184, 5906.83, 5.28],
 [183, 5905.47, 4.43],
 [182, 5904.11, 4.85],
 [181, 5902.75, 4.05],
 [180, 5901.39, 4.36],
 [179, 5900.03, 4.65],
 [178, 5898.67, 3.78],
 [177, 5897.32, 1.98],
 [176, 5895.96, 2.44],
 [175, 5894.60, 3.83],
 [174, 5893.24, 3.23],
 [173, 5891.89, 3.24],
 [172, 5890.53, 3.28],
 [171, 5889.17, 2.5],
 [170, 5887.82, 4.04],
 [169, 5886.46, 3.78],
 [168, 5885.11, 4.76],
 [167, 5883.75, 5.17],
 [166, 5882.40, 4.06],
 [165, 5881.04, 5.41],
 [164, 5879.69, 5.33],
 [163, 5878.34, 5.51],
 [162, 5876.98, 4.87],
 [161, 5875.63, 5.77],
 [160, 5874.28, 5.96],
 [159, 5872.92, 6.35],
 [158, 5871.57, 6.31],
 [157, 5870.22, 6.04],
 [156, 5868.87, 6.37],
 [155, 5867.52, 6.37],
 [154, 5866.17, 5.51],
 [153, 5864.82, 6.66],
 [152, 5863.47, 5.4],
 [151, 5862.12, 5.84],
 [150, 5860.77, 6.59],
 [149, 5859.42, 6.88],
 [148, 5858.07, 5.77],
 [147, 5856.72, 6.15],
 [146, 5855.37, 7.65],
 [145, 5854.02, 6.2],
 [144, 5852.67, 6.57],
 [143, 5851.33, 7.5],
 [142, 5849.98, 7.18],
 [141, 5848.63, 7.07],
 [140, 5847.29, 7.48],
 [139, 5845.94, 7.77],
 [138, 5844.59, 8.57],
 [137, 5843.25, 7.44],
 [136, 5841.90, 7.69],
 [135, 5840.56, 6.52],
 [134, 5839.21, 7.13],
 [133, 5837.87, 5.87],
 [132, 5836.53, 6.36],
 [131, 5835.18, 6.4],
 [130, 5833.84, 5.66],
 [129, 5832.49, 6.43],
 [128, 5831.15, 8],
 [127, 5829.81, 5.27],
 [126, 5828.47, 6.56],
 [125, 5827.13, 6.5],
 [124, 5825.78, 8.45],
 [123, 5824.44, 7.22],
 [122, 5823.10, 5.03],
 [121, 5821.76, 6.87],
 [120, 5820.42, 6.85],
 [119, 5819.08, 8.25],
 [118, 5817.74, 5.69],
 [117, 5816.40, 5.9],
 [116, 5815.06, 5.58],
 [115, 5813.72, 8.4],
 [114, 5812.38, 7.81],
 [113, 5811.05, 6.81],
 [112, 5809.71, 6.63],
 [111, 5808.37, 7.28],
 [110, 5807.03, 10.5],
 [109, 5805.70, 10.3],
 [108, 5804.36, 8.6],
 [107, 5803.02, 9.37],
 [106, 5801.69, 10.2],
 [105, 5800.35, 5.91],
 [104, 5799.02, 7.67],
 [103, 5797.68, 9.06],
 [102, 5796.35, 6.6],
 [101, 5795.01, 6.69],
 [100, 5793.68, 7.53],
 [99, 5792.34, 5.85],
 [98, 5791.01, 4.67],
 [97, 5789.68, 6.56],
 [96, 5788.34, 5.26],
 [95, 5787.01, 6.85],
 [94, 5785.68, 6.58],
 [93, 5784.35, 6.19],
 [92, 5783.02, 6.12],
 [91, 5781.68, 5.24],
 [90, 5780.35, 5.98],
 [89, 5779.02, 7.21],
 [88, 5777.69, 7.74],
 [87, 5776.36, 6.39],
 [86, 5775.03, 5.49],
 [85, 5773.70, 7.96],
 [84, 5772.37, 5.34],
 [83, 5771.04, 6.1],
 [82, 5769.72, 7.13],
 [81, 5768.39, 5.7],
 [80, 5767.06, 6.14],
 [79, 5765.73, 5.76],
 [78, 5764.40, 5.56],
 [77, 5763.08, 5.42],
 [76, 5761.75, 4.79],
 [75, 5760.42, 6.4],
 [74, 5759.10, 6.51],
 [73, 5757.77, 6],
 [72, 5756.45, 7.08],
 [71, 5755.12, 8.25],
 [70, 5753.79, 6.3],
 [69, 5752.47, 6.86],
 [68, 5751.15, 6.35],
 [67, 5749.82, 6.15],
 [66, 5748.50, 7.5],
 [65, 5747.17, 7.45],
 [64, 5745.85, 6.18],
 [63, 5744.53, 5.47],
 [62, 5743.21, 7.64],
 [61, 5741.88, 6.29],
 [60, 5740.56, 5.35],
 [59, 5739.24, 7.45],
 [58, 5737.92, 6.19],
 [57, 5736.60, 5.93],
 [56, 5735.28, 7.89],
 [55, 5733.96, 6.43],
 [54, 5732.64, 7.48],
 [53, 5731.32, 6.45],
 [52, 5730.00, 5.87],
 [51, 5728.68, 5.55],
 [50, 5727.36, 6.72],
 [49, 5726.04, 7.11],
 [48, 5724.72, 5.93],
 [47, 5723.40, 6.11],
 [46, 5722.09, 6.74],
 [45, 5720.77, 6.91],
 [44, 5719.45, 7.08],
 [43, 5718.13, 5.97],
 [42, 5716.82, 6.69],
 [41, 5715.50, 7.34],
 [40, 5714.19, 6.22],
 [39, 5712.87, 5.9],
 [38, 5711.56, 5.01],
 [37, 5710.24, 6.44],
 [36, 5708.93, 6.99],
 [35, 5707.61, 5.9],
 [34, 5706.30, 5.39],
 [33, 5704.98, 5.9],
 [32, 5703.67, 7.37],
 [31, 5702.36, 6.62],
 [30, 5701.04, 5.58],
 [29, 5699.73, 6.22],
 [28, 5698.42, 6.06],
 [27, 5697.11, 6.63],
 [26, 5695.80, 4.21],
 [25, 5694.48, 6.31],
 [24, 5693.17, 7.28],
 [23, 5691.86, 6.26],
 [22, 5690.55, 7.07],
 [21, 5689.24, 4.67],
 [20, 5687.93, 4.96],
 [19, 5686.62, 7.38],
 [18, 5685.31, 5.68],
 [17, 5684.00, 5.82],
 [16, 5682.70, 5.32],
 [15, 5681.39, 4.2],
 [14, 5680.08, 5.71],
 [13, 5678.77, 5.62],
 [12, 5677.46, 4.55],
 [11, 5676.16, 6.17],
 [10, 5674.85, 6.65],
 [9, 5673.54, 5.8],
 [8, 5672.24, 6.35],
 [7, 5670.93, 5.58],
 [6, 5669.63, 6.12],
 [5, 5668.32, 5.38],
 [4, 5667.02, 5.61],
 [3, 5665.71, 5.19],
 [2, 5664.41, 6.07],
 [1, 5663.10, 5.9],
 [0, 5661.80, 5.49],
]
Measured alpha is 0.103 mag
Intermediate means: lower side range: 6.19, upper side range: 7.27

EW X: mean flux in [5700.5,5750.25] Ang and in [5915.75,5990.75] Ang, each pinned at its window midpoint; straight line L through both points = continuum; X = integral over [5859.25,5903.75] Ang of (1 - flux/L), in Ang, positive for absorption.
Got 9.5 Ang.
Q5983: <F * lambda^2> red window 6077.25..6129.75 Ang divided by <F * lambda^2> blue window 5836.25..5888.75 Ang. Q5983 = 1.28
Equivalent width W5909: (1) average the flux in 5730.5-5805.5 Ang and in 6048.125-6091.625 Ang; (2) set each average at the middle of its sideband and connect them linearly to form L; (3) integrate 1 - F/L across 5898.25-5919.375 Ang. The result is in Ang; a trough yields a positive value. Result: 5.4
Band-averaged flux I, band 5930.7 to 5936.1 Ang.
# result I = 6.21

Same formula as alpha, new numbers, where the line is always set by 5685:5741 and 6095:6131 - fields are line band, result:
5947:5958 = 0.153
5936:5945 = 0.149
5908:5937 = 0.143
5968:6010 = 0.117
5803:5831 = -0.118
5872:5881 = 0.183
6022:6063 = -0.042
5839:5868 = -0.031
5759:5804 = -0.013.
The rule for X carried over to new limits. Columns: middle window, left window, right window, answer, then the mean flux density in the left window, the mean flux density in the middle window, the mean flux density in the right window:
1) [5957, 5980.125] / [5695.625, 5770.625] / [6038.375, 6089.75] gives 4.2 Ang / 6.37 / 5.81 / 7.38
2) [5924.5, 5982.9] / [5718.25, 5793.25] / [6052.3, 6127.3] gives 8.1 Ang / 6.39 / 5.96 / 7.3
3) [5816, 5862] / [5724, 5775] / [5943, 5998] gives -3.8 Ang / 6.43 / 6.8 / 6.06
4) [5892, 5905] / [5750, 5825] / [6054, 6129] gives 6.1 Ang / 6.79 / 3.68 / 7.29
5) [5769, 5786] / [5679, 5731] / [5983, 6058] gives -0.3 Ang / 6.13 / 6.42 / 6.94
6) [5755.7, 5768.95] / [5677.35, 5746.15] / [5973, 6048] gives 0.7 Ang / 6.2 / 5.95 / 6.73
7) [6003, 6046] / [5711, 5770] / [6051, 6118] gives 1.3 Ang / 6.43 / 7.03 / 7.43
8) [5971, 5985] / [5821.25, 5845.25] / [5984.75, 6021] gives 1.1 Ang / 6.78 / 6.04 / 6.54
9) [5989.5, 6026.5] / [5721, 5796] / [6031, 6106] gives 2.5 Ang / 6.39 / 6.68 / 7.36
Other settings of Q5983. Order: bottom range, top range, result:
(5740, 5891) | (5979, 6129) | 1.18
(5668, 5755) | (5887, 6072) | 1.09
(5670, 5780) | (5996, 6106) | 1.28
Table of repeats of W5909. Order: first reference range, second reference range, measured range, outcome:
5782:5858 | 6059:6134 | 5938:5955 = 2.7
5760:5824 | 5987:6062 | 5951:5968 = 2.4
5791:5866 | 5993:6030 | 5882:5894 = 5.5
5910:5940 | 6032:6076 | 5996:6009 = 1.0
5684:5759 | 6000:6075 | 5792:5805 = -2.4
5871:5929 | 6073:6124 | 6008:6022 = -1.6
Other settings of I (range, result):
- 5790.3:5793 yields 5.29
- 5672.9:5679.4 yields 5.76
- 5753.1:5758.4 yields 6.91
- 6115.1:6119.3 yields 7.74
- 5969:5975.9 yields 5.71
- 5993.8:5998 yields 6.49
